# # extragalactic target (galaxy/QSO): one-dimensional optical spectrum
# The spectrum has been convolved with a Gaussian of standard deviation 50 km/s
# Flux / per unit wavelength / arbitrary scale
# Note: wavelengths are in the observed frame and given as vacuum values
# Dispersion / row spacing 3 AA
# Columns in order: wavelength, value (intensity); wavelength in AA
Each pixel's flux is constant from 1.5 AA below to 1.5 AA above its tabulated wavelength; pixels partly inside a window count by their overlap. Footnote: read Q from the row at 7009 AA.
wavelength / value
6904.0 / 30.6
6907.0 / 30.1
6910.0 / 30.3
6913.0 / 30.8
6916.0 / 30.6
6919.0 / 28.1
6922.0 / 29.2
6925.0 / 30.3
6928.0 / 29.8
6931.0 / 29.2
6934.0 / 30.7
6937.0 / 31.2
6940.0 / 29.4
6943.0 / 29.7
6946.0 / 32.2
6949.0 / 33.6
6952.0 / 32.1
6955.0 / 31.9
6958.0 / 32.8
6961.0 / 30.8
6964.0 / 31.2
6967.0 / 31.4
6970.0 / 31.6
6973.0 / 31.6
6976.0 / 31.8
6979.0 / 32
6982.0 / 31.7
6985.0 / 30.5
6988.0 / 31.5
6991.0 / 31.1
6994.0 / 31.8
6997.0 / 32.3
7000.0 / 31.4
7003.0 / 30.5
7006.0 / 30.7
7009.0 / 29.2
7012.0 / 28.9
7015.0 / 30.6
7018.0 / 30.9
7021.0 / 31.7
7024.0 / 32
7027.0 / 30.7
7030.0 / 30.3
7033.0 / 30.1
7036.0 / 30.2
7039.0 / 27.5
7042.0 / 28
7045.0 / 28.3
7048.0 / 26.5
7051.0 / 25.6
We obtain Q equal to 29.2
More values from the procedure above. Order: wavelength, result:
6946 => 32.2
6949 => 33.6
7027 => 30.7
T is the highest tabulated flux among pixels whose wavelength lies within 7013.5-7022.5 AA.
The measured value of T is 31.7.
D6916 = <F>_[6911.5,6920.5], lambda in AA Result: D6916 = 29.8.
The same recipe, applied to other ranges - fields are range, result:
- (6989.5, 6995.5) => 31.5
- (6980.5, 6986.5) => 31.1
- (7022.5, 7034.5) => 30.8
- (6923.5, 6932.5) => 29.8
